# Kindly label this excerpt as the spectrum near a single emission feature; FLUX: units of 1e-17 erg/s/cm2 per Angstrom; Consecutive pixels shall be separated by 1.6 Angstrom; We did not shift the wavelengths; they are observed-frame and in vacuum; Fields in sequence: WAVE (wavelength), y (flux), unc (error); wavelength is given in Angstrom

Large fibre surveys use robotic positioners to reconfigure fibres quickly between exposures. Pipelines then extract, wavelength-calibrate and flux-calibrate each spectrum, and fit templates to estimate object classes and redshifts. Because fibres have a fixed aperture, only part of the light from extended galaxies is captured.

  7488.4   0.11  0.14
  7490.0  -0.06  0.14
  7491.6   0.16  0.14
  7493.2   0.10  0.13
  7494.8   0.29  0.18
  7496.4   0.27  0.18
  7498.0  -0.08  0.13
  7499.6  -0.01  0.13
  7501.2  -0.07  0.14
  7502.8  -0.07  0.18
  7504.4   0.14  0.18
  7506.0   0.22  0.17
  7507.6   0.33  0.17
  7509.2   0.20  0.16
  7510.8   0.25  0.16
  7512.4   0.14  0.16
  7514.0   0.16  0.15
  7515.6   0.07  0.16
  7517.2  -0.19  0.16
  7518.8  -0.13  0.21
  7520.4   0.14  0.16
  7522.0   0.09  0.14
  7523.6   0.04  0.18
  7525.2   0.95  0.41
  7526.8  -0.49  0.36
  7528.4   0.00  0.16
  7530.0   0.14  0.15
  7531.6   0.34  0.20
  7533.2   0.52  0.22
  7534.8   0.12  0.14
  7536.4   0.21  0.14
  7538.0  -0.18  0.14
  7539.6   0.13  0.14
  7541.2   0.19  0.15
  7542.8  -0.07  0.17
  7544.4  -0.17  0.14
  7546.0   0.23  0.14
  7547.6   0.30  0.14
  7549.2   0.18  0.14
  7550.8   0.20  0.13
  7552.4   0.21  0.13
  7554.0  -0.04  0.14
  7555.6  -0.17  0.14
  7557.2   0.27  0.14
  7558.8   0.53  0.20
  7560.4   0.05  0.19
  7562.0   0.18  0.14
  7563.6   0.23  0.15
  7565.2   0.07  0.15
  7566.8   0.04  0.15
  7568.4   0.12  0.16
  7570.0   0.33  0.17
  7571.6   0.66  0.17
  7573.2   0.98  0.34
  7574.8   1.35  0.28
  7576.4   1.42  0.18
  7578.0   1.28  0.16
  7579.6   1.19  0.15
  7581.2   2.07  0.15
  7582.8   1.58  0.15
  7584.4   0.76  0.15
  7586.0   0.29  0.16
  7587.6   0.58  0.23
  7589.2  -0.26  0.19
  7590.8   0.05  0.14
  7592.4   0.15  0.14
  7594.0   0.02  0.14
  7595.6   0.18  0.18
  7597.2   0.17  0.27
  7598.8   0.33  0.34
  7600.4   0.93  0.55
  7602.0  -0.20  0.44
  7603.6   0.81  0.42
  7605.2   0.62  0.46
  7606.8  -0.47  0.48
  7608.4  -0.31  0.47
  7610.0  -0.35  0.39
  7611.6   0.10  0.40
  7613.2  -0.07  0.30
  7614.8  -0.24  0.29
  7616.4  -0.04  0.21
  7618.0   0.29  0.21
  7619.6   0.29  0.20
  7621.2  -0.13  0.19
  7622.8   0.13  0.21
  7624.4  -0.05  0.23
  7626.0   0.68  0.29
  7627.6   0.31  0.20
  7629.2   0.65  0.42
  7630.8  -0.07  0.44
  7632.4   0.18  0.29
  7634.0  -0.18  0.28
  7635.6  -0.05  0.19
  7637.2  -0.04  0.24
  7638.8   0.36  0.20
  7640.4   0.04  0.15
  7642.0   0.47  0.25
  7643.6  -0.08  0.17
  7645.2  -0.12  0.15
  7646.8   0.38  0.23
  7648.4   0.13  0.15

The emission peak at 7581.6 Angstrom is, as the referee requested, [O II]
